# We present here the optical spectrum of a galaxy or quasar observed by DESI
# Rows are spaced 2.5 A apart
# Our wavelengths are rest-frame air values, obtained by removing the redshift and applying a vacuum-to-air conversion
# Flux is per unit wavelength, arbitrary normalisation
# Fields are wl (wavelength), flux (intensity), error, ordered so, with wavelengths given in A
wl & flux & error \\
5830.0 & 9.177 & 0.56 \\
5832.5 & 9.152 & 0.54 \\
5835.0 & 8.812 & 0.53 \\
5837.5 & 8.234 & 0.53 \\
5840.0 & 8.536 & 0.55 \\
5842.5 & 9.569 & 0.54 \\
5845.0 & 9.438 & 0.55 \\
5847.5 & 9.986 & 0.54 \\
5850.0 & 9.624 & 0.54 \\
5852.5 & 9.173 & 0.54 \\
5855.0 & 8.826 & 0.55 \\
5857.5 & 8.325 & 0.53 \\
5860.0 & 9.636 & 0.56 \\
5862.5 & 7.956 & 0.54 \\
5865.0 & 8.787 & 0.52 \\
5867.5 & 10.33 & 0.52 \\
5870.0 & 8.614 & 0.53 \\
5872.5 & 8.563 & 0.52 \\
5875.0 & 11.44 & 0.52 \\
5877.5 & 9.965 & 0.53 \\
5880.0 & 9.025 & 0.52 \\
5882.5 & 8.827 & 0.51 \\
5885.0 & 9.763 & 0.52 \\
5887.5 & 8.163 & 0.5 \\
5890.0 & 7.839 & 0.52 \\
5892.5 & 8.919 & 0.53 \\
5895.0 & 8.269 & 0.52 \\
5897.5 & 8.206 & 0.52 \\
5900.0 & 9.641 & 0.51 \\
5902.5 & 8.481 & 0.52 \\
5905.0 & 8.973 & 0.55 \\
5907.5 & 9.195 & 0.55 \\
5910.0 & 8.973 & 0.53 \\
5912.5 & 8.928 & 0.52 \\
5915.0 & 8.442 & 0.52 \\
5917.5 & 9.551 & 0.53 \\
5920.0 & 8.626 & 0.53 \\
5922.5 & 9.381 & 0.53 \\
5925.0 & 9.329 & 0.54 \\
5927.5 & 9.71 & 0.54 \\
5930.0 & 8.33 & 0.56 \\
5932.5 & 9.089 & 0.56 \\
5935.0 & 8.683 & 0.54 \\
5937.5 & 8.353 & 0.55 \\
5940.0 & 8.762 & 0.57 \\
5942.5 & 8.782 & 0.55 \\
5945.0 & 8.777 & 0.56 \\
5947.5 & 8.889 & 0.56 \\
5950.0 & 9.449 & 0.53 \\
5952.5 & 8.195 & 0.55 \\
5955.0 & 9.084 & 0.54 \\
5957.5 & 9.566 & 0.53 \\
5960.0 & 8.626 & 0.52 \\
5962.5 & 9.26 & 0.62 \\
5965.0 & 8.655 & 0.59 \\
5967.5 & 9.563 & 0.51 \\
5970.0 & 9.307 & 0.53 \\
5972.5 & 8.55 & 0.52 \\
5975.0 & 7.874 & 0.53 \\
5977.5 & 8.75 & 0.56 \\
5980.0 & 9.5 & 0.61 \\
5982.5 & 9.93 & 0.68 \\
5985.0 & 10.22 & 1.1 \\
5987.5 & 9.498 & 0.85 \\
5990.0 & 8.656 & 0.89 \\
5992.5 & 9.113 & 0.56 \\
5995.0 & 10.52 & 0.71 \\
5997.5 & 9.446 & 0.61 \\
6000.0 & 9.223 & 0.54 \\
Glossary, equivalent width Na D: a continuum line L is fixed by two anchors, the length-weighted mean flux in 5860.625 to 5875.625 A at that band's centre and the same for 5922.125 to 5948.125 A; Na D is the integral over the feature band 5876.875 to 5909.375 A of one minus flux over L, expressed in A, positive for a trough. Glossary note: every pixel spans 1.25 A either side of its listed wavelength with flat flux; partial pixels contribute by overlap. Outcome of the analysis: 0.9 A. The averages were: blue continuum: 9.21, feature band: 8.85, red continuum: 8.9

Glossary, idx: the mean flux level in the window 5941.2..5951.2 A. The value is 8.97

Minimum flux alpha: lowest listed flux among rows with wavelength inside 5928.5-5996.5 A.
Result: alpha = 7.874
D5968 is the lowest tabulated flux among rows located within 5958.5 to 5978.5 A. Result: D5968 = 7.874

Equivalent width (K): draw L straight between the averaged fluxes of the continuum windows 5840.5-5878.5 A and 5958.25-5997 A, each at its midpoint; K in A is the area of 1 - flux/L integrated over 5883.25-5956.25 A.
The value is 3.26 A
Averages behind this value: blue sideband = 9.33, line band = 8.85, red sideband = 9.21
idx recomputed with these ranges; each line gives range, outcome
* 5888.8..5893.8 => 8.38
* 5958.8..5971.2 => 9.08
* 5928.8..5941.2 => 8.64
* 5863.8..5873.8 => 9.09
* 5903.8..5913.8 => 9.01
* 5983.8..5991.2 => 9.46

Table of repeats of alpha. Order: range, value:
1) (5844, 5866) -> 7.956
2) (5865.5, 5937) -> 7.839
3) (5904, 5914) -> 8.928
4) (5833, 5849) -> 8.234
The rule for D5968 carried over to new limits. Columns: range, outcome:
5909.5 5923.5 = 8.442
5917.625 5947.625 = 8.33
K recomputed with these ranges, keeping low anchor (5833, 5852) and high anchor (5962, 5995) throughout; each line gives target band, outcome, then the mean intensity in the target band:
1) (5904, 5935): 0.5 A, 9.03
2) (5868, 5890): -0.2 A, 9.25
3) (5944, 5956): 0.4 A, 8.88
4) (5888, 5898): 1.0 A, 8.31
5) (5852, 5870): 0.4 A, 8.97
